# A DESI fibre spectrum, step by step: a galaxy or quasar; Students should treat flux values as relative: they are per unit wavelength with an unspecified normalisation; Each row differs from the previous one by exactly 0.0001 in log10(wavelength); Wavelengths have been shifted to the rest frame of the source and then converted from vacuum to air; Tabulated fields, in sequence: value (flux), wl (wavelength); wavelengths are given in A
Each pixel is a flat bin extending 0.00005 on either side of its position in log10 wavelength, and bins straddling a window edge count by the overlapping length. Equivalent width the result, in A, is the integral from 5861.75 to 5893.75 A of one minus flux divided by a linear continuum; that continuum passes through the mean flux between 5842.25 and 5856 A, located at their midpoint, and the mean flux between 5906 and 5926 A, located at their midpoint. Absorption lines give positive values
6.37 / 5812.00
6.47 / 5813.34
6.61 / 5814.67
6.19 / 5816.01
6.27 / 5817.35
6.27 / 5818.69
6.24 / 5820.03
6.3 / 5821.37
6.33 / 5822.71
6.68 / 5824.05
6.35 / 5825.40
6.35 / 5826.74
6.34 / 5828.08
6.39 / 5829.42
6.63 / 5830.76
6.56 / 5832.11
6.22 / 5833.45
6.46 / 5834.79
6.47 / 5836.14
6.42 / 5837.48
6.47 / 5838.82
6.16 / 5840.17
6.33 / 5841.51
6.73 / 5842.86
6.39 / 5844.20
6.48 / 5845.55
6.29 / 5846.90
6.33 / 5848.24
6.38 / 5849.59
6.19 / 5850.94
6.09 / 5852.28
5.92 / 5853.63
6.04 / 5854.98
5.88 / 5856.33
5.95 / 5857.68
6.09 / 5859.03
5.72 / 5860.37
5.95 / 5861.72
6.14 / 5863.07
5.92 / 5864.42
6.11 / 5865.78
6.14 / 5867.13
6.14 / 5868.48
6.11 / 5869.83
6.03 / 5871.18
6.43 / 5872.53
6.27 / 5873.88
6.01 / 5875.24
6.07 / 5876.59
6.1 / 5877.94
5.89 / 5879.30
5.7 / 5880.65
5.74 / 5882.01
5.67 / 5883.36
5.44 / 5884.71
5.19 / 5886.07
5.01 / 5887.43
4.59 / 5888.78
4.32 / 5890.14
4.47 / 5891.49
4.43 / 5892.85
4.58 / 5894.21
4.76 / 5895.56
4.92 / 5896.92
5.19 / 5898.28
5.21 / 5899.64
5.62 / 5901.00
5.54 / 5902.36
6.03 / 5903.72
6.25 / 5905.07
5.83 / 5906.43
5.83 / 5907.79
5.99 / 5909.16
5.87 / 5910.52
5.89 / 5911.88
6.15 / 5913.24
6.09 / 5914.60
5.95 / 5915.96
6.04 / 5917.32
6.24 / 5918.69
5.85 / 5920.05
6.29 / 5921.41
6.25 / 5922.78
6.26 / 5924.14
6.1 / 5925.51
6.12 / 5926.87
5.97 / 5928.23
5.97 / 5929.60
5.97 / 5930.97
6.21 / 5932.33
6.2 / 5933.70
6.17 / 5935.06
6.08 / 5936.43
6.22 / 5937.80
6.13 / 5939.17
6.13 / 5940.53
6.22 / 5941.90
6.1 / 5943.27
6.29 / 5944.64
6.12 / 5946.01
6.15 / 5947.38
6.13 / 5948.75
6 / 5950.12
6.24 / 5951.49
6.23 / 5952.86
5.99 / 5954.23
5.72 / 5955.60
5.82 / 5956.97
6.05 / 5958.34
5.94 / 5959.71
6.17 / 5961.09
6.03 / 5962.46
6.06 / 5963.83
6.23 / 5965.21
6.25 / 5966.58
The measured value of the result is 2.7 A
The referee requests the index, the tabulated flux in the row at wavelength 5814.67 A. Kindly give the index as 6.61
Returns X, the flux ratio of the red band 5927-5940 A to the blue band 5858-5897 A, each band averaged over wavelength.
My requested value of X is 1.09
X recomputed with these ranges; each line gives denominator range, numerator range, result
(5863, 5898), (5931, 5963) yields 1.10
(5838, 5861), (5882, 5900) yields 0.79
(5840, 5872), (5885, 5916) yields 0.87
